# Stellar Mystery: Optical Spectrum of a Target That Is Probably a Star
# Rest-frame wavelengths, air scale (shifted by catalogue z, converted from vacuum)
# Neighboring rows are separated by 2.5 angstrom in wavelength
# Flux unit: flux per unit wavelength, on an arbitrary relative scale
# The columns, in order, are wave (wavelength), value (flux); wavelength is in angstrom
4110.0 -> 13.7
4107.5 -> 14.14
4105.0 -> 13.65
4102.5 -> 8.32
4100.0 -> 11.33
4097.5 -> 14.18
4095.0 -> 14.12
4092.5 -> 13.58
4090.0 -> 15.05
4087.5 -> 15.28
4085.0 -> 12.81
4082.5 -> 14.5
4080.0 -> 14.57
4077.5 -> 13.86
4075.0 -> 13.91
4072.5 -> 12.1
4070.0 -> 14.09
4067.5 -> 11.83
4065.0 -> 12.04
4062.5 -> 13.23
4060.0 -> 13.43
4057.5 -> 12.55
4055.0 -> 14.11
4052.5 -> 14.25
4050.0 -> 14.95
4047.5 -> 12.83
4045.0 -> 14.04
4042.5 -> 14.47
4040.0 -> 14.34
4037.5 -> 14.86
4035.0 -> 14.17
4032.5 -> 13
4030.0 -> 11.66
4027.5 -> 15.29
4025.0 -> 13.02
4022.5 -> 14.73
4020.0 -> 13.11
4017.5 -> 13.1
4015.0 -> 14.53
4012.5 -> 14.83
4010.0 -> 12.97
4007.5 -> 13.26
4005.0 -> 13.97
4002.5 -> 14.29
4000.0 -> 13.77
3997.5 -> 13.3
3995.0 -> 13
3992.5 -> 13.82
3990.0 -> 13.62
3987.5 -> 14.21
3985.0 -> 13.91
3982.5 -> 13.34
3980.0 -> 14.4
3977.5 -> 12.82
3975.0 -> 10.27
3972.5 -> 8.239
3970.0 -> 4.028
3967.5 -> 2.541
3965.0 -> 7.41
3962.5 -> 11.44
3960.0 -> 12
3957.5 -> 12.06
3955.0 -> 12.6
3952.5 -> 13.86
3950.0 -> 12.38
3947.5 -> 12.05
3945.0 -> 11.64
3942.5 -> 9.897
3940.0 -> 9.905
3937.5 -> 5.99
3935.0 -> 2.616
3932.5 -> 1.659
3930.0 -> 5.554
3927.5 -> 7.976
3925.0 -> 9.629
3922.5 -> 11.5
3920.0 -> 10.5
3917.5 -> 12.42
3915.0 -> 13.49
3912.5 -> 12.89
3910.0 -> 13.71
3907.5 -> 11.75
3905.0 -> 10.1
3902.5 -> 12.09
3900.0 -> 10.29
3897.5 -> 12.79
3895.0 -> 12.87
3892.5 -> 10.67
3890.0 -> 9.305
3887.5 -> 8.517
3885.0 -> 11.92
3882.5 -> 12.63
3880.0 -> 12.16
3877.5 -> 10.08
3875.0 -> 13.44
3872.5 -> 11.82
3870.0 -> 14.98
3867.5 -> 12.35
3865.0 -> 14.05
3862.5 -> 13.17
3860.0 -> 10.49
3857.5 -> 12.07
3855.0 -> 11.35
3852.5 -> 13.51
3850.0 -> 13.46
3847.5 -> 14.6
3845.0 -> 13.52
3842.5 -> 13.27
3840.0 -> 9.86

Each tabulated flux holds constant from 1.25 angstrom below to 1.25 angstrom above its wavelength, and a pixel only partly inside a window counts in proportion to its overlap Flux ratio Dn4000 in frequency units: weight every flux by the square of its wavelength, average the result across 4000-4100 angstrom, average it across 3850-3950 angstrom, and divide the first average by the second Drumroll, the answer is 1.4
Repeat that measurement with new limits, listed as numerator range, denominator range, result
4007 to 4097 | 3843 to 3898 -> 1.23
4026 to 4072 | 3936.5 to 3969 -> 1.39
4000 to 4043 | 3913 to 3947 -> 1.64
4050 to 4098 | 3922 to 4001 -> 1.40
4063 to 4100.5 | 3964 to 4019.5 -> 1.17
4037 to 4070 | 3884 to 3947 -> 1.46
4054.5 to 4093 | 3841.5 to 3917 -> 1.22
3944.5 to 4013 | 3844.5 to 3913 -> 1.04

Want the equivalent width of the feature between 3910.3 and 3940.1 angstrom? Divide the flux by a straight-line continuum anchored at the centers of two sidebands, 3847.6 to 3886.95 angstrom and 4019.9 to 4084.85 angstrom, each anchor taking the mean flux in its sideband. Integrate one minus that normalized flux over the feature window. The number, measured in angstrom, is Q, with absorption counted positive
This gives 9.4 angstrom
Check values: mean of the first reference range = 12.5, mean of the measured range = 8.79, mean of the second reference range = 13.6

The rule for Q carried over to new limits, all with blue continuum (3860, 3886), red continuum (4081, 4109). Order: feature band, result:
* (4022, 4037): -0.59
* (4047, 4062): -0.55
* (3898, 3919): 0.98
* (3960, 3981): 6.35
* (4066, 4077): 0.22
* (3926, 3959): 9.55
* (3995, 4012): -0.74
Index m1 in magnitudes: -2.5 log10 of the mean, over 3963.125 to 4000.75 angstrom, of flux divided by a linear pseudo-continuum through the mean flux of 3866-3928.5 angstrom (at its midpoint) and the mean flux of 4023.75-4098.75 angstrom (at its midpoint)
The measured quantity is 0.14 mag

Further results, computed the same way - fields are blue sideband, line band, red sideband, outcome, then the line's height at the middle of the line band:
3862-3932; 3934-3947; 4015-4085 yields 0.40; 12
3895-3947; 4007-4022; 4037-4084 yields -0.11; 12.4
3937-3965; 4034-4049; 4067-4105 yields -0.12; 12.6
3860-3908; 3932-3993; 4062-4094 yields 0.21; 12.5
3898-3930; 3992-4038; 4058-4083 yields -0.10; 12.5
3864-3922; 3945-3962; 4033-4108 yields 0.01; 12.5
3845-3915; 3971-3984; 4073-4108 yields 0.10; 12.8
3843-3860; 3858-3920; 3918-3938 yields -0.20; 10.1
